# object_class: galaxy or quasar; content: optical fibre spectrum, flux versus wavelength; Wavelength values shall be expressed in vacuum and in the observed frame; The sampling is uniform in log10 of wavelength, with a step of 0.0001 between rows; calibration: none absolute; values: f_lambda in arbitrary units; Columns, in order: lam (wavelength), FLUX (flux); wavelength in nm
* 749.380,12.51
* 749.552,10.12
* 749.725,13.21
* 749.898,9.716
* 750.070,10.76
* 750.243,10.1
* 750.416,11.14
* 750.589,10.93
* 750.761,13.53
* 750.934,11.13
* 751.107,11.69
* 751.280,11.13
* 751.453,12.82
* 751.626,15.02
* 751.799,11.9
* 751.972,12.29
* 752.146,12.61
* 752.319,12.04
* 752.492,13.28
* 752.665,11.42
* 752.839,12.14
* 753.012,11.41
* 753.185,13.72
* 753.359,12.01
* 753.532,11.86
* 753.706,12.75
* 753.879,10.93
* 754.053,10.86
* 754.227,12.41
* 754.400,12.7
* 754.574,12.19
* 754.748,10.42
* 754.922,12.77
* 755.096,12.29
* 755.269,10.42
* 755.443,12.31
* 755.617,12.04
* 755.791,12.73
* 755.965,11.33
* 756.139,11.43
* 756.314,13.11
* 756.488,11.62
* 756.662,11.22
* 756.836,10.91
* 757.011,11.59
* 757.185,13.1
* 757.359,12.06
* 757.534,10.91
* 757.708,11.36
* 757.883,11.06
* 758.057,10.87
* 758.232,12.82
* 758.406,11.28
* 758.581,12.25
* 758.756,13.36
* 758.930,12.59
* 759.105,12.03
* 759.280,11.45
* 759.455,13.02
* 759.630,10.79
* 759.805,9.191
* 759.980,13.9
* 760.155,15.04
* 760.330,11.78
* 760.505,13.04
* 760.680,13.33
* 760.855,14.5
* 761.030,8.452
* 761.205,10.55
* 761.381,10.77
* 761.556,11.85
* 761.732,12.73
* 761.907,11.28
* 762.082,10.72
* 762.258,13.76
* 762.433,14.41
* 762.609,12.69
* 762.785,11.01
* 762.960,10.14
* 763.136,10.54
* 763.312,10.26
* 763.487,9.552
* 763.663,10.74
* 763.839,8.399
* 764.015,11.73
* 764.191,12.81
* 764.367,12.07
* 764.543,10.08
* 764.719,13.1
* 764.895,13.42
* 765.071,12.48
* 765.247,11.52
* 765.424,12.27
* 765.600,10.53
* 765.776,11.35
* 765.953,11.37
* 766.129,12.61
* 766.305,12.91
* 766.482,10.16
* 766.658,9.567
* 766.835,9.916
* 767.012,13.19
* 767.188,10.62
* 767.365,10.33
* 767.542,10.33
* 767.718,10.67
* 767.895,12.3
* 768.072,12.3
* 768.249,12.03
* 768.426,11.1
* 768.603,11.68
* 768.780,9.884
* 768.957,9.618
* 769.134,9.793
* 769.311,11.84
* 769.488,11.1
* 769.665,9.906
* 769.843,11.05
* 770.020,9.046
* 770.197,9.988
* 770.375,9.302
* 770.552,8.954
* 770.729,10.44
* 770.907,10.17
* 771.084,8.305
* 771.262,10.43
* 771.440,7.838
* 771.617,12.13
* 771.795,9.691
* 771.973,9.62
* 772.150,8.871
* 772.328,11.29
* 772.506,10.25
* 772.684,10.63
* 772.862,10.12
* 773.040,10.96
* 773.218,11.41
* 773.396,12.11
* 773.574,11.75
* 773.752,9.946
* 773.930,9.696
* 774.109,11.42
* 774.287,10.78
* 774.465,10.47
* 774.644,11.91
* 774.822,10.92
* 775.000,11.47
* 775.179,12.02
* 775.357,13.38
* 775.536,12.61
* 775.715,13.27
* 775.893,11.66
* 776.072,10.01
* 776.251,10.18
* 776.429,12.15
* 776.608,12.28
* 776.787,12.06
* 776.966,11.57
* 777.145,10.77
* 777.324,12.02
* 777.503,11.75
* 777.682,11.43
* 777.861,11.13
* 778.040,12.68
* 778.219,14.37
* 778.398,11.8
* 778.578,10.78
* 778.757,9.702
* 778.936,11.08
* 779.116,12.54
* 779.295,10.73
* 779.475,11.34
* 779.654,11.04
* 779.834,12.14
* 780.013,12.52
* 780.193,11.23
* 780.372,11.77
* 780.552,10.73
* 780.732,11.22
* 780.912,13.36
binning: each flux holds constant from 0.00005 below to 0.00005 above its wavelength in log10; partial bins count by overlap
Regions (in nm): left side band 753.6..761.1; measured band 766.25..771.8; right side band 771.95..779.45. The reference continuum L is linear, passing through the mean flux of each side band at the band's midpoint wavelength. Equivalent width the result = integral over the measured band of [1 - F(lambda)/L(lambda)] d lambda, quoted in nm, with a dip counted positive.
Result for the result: 0.506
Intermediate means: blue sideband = 12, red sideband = 11.3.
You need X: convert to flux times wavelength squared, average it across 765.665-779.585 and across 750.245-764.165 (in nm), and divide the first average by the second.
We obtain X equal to 0.97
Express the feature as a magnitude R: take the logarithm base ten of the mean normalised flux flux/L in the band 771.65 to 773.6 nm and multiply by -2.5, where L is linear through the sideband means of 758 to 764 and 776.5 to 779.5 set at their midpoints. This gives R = 0.10 mag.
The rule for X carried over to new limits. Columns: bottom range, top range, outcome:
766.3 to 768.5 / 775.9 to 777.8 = 1.05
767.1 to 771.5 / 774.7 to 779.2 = 1.15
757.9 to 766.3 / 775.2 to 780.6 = 1.03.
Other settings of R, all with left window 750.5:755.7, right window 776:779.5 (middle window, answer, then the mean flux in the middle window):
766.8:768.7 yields 0.04 mag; 11.3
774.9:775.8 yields -0.08 mag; 12.5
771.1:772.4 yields 0.18 mag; 9.87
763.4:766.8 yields 0.04 mag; 11.4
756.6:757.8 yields 0.04 mag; 11.6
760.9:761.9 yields 0.08 mag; 11.1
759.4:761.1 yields -0.04 mag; 12.3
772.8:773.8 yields 0.05 mag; 11.1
